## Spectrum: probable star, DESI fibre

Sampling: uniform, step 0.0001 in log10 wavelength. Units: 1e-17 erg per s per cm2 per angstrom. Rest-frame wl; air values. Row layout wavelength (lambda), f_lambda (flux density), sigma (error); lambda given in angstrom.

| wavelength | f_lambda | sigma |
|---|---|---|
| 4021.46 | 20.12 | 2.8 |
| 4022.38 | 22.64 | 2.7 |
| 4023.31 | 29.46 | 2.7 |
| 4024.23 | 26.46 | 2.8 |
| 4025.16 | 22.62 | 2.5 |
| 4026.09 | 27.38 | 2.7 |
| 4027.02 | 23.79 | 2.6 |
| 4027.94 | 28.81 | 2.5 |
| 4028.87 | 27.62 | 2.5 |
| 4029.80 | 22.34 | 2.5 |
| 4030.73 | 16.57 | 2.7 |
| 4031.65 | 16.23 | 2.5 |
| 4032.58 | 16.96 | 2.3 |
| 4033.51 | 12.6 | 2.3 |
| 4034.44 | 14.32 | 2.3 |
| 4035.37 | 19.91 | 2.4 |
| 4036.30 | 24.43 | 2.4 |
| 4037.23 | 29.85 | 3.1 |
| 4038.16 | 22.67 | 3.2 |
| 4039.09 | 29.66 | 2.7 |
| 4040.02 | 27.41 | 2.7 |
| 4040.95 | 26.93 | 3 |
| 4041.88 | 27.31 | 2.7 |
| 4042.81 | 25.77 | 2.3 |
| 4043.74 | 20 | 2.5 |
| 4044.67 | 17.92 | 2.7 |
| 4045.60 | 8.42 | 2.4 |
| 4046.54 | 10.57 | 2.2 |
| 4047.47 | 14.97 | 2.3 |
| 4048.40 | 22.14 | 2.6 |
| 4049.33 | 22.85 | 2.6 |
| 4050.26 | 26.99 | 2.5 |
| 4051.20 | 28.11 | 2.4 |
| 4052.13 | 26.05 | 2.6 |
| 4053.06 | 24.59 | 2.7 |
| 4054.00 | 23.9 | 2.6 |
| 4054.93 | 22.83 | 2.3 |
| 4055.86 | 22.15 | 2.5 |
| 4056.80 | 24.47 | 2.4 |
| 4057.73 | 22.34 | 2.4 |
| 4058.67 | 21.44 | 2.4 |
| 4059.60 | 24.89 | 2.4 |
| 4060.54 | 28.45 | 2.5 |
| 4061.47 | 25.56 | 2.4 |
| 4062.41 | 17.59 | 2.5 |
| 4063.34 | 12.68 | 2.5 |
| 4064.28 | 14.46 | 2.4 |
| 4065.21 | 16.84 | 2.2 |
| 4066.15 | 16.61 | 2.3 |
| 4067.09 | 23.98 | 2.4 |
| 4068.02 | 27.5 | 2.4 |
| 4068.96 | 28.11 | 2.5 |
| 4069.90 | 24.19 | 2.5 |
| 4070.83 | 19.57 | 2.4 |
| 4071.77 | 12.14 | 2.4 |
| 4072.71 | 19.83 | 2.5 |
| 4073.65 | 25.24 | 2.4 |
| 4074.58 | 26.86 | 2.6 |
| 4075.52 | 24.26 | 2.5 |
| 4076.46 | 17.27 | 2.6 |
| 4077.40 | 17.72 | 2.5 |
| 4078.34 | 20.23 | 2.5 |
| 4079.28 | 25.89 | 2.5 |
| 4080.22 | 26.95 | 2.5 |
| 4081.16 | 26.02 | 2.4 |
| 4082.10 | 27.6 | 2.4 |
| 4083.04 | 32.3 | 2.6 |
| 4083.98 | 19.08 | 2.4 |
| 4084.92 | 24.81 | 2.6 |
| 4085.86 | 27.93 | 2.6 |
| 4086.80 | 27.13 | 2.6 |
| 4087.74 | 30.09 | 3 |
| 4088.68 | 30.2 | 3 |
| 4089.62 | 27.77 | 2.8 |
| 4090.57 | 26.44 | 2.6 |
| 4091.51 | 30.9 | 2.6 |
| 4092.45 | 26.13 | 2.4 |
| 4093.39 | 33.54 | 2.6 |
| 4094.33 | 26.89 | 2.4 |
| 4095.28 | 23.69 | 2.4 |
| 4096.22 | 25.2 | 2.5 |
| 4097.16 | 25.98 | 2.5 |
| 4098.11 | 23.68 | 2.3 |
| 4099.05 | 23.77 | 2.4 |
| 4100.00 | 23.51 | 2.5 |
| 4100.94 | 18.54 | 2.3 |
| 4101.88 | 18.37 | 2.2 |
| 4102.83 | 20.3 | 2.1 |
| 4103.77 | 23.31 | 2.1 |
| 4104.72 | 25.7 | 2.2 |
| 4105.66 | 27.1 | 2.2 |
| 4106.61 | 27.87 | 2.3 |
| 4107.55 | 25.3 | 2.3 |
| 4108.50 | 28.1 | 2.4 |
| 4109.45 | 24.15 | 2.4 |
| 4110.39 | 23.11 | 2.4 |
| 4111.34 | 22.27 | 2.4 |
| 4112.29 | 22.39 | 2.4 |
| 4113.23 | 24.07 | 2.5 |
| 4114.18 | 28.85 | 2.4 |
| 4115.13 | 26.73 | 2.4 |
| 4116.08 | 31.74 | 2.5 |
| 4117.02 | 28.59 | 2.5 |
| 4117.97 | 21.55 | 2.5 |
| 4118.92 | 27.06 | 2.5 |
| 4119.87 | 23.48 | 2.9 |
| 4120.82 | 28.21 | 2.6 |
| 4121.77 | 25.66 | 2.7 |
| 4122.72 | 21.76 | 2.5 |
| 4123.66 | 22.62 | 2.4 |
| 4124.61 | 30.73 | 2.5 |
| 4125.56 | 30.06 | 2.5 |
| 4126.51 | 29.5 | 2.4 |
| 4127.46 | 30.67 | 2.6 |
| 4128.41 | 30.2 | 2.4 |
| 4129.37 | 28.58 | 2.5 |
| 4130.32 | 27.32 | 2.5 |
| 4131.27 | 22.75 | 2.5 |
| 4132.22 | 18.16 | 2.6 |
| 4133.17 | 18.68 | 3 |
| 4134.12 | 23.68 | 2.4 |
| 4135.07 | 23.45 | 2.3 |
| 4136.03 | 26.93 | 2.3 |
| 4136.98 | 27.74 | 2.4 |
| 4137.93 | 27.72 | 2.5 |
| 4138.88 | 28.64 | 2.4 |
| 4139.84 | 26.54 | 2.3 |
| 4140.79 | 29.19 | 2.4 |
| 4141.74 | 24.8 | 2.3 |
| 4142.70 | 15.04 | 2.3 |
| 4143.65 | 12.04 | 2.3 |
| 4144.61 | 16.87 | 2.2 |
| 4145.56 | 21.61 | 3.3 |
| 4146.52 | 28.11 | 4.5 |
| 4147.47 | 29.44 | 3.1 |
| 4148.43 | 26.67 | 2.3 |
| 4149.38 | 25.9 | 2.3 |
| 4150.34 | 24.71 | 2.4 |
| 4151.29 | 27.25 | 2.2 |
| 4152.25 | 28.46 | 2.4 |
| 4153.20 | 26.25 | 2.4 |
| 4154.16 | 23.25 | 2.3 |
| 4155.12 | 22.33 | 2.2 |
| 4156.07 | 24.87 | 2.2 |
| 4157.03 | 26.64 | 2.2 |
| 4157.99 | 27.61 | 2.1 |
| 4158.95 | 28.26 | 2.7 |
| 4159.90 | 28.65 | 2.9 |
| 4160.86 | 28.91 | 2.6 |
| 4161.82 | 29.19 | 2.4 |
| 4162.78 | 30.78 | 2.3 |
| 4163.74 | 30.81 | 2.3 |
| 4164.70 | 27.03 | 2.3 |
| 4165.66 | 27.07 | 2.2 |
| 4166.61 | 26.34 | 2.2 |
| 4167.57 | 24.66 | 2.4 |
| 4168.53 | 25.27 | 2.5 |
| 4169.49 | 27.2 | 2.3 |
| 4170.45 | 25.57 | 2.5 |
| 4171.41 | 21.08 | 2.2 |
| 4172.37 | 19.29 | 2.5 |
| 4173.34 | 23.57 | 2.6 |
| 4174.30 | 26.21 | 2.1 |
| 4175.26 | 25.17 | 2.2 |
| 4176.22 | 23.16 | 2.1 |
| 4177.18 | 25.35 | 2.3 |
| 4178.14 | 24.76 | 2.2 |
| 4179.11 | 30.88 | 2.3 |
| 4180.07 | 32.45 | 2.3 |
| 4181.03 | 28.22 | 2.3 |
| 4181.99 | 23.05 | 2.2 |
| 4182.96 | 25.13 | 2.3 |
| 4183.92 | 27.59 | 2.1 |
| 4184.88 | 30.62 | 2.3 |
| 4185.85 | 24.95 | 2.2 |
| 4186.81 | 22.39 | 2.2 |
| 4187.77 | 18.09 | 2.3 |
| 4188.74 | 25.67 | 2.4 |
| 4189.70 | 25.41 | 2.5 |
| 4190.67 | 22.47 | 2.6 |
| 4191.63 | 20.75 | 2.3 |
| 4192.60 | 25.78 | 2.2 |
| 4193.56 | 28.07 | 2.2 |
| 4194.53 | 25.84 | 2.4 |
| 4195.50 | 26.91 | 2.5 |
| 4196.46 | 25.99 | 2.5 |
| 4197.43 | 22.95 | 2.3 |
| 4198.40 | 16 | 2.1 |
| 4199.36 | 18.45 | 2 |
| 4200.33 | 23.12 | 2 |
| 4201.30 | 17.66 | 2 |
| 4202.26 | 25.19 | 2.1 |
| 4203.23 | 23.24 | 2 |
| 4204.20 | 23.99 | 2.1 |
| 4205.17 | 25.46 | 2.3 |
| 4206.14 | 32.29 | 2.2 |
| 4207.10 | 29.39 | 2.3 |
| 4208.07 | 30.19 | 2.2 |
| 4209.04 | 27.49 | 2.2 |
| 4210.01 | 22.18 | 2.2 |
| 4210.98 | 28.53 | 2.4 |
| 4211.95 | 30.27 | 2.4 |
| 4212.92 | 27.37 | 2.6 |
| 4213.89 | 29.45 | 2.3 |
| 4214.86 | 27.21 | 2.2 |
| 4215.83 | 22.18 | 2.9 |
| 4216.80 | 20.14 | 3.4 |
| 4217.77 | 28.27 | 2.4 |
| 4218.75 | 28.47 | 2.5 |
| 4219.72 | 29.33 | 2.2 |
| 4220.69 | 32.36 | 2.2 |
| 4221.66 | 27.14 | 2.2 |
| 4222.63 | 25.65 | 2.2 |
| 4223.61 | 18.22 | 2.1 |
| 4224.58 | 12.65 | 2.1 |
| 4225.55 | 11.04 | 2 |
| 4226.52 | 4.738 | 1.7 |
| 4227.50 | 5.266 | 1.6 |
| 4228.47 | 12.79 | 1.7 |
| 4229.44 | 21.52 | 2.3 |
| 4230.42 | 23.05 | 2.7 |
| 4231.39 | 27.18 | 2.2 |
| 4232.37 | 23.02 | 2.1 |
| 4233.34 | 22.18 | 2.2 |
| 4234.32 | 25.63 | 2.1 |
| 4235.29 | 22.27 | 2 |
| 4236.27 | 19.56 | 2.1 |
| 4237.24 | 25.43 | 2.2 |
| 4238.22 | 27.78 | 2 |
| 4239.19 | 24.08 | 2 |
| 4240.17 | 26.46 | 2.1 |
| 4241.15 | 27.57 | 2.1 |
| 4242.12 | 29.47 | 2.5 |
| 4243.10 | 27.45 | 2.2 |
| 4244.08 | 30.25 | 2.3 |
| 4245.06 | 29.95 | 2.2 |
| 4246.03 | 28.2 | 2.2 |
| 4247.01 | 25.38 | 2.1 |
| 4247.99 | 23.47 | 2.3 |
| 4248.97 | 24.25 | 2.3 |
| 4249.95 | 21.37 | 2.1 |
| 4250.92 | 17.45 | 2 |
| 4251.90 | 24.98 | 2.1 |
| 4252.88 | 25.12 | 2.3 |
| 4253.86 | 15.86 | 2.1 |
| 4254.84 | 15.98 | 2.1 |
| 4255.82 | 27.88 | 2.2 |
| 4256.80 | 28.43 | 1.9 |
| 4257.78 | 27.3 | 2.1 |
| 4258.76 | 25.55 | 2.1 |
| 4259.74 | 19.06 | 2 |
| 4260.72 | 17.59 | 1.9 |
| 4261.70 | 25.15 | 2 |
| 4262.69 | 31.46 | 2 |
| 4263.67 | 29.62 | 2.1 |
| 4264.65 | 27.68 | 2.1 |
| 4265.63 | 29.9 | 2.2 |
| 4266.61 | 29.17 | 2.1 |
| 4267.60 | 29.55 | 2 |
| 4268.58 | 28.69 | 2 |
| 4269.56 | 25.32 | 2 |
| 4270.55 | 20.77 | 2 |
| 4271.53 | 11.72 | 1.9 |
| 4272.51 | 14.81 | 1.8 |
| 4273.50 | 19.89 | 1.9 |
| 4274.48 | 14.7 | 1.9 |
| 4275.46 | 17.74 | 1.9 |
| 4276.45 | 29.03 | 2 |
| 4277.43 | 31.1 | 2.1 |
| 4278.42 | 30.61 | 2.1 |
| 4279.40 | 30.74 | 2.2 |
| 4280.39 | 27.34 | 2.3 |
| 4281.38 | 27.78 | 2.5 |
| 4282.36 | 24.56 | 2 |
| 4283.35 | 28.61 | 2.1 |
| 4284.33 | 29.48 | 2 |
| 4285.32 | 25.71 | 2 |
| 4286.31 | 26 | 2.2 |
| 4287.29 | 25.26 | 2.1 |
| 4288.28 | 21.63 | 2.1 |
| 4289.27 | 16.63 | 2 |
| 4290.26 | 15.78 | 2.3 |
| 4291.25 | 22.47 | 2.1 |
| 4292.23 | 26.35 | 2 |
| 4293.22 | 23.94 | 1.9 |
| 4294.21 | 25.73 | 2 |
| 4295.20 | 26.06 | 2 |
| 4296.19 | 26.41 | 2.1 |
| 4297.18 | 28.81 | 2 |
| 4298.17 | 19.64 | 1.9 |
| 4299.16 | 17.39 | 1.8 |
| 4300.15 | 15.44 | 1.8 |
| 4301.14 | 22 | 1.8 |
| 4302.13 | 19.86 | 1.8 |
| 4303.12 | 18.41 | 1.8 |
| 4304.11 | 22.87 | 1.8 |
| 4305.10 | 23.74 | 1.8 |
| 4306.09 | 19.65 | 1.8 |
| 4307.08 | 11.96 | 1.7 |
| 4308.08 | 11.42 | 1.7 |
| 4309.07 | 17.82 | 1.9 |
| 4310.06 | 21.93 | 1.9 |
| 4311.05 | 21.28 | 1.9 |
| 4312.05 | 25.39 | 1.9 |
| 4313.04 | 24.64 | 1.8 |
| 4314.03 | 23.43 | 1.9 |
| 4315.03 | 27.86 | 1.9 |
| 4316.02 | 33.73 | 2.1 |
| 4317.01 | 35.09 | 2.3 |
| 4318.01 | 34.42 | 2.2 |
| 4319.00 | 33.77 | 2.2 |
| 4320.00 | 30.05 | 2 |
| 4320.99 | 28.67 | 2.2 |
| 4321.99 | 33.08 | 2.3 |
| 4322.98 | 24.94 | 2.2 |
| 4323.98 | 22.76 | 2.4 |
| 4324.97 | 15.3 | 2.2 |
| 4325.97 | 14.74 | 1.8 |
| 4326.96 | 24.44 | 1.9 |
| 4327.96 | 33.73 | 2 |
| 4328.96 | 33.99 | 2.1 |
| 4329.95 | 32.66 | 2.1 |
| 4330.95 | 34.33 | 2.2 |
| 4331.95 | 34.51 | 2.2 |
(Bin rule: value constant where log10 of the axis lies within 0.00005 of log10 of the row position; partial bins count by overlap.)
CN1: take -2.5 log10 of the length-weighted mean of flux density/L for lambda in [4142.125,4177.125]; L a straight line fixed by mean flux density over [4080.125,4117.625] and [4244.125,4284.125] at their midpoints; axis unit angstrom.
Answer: 0.013 mag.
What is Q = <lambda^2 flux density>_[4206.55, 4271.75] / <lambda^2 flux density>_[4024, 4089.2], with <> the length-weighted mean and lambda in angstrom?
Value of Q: 1.16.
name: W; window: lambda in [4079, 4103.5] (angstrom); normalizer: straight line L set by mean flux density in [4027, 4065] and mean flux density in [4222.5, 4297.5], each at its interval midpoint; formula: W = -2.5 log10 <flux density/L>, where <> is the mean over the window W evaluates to -0.166 mag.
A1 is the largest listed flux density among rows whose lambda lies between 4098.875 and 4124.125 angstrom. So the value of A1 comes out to 31.74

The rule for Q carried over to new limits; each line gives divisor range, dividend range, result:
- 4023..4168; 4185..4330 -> 1.07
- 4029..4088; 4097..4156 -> 1.16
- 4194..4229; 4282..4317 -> 1.02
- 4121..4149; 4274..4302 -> 1.04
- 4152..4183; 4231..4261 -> 0.96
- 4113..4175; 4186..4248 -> 0.97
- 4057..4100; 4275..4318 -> 1.10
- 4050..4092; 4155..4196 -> 1.15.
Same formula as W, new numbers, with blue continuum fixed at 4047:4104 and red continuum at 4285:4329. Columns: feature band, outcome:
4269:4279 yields 0.10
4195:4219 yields -0.07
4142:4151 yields 0.06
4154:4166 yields -0.16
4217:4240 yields 0.10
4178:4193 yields -0.08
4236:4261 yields -0.04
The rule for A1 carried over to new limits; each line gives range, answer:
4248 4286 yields 31.46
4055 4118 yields 33.54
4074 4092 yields 32.3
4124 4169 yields 30.81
